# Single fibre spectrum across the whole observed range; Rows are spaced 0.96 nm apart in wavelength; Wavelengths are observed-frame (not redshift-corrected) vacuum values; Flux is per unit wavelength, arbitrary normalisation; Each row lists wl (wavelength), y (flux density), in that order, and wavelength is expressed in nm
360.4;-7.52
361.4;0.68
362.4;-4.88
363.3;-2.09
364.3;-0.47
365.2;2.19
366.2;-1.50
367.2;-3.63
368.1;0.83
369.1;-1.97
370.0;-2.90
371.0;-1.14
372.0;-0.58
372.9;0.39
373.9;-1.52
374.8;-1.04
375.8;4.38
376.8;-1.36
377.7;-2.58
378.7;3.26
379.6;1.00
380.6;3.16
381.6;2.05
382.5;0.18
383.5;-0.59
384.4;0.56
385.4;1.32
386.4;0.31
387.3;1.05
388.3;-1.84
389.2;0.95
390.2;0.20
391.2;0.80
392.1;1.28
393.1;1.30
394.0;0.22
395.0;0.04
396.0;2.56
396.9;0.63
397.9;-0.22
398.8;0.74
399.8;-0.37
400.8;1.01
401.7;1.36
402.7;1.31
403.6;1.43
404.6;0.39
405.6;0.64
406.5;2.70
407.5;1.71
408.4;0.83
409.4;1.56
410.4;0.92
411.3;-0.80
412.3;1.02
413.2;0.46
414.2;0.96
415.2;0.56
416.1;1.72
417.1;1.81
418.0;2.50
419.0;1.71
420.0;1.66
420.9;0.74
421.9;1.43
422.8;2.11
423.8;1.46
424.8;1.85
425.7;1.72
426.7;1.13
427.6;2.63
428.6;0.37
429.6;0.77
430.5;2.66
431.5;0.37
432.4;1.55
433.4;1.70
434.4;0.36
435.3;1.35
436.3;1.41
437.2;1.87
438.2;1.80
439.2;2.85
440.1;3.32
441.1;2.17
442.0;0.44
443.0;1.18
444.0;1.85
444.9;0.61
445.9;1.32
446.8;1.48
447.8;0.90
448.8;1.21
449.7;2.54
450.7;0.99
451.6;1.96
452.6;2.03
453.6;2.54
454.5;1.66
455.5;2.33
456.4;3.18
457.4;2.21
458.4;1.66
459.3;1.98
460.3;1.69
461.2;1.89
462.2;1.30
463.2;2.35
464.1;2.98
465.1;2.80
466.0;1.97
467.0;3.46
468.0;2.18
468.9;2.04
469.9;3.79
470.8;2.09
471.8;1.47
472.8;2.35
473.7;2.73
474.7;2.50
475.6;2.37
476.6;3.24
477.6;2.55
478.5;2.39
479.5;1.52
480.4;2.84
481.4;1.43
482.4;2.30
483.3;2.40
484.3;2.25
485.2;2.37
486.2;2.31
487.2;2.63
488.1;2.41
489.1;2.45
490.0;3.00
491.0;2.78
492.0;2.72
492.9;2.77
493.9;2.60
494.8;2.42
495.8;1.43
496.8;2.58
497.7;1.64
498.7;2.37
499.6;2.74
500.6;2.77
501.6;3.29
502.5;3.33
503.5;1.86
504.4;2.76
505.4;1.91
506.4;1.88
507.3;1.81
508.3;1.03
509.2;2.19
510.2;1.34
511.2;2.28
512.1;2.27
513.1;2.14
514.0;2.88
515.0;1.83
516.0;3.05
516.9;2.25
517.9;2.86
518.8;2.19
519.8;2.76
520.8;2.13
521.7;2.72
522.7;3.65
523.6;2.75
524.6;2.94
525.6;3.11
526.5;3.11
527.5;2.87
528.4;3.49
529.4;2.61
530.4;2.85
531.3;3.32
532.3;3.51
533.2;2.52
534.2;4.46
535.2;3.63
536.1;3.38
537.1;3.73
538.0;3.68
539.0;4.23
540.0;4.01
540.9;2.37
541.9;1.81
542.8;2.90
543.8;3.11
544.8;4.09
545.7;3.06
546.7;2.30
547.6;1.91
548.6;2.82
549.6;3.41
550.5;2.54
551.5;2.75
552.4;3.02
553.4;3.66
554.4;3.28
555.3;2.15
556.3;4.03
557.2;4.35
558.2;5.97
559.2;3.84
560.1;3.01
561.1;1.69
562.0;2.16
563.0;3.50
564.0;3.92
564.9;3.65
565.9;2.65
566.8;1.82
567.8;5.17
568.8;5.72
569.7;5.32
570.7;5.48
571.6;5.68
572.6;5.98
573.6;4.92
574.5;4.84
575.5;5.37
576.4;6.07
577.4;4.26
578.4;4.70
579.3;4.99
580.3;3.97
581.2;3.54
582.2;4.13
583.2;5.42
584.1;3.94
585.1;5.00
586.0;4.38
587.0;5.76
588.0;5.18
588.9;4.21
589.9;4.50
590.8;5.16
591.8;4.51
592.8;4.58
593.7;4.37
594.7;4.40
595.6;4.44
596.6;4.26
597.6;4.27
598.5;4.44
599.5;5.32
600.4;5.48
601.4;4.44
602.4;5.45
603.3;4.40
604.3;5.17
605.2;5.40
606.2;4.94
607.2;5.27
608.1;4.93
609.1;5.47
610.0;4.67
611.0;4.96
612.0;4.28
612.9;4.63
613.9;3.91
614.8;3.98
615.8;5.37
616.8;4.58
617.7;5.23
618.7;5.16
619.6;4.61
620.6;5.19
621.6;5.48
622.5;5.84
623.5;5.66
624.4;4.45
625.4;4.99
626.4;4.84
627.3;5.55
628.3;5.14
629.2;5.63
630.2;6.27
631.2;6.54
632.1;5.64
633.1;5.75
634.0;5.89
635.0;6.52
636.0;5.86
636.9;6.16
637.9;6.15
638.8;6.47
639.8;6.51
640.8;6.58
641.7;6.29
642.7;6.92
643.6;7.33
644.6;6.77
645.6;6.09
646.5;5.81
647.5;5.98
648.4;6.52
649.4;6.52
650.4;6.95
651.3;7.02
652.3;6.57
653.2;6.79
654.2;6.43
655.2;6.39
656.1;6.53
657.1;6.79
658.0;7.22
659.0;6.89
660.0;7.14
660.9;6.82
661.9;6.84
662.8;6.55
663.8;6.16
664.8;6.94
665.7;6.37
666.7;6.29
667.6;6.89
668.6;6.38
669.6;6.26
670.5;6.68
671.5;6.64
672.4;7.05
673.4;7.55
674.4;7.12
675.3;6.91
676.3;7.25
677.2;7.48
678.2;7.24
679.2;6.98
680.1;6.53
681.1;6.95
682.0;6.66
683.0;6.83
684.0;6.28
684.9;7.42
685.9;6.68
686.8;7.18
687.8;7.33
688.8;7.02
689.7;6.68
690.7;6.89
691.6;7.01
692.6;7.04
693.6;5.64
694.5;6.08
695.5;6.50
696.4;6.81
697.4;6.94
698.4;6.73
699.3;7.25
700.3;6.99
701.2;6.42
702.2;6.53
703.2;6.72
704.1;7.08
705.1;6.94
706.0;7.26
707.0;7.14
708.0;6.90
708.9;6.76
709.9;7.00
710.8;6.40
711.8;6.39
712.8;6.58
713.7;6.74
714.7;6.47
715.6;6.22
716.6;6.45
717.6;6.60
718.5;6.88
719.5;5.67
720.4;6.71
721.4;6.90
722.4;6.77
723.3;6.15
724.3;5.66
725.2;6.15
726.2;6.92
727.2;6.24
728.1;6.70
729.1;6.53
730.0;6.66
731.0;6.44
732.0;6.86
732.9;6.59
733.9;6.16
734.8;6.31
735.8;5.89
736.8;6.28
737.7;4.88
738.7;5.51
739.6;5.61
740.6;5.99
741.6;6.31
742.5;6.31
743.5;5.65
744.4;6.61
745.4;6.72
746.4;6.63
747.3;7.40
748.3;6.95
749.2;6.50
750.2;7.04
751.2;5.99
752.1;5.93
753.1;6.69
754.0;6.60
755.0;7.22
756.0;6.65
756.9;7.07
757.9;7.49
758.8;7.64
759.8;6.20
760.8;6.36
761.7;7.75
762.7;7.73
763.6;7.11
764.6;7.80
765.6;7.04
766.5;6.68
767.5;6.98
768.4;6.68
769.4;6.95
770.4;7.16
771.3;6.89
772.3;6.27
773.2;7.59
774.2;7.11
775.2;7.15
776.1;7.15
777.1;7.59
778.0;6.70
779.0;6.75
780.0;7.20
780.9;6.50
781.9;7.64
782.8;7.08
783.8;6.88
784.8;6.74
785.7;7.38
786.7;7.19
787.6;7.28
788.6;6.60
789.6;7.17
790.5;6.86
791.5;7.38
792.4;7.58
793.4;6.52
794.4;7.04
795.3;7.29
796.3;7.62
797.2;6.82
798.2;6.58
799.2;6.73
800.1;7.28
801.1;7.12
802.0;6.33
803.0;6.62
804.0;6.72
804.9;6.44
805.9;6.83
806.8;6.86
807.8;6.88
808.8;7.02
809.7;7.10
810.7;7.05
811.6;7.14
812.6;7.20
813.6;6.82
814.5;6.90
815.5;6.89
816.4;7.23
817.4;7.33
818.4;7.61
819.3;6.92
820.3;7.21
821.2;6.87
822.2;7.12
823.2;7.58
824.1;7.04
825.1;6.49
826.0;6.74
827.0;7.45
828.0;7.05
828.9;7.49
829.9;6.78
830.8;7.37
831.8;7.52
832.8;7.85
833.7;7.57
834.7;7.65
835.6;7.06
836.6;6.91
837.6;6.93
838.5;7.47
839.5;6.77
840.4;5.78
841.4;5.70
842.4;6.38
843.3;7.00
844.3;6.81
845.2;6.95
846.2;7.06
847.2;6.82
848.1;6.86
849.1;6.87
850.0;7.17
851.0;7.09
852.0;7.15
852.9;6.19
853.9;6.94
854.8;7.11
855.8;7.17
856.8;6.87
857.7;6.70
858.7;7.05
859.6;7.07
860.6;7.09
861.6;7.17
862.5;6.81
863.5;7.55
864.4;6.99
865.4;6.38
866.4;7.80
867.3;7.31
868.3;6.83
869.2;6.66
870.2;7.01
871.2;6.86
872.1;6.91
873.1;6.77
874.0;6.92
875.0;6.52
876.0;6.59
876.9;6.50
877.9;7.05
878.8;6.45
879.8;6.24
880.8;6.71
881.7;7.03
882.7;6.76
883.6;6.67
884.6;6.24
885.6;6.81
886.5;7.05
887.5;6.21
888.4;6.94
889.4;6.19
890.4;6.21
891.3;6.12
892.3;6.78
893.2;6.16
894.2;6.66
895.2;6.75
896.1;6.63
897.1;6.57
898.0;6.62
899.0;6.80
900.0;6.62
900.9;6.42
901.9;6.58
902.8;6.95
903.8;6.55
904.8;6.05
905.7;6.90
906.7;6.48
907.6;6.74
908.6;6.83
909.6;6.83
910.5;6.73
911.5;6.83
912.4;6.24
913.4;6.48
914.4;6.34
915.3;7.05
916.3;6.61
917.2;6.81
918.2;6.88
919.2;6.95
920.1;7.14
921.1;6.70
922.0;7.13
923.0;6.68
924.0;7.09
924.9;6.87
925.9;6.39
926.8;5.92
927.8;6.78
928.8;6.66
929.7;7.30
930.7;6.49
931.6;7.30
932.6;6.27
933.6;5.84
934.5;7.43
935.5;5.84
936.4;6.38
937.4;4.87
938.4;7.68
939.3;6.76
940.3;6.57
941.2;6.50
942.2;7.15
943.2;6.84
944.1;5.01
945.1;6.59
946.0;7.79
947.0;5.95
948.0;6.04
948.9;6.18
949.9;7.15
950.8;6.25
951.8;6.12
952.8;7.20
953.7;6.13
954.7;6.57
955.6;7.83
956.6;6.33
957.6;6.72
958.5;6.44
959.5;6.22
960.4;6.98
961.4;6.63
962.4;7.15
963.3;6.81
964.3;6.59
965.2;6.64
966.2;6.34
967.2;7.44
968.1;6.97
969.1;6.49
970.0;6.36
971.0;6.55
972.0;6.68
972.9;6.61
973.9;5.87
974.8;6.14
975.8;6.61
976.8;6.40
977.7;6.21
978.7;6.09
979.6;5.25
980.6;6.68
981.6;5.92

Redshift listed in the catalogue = 0.427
